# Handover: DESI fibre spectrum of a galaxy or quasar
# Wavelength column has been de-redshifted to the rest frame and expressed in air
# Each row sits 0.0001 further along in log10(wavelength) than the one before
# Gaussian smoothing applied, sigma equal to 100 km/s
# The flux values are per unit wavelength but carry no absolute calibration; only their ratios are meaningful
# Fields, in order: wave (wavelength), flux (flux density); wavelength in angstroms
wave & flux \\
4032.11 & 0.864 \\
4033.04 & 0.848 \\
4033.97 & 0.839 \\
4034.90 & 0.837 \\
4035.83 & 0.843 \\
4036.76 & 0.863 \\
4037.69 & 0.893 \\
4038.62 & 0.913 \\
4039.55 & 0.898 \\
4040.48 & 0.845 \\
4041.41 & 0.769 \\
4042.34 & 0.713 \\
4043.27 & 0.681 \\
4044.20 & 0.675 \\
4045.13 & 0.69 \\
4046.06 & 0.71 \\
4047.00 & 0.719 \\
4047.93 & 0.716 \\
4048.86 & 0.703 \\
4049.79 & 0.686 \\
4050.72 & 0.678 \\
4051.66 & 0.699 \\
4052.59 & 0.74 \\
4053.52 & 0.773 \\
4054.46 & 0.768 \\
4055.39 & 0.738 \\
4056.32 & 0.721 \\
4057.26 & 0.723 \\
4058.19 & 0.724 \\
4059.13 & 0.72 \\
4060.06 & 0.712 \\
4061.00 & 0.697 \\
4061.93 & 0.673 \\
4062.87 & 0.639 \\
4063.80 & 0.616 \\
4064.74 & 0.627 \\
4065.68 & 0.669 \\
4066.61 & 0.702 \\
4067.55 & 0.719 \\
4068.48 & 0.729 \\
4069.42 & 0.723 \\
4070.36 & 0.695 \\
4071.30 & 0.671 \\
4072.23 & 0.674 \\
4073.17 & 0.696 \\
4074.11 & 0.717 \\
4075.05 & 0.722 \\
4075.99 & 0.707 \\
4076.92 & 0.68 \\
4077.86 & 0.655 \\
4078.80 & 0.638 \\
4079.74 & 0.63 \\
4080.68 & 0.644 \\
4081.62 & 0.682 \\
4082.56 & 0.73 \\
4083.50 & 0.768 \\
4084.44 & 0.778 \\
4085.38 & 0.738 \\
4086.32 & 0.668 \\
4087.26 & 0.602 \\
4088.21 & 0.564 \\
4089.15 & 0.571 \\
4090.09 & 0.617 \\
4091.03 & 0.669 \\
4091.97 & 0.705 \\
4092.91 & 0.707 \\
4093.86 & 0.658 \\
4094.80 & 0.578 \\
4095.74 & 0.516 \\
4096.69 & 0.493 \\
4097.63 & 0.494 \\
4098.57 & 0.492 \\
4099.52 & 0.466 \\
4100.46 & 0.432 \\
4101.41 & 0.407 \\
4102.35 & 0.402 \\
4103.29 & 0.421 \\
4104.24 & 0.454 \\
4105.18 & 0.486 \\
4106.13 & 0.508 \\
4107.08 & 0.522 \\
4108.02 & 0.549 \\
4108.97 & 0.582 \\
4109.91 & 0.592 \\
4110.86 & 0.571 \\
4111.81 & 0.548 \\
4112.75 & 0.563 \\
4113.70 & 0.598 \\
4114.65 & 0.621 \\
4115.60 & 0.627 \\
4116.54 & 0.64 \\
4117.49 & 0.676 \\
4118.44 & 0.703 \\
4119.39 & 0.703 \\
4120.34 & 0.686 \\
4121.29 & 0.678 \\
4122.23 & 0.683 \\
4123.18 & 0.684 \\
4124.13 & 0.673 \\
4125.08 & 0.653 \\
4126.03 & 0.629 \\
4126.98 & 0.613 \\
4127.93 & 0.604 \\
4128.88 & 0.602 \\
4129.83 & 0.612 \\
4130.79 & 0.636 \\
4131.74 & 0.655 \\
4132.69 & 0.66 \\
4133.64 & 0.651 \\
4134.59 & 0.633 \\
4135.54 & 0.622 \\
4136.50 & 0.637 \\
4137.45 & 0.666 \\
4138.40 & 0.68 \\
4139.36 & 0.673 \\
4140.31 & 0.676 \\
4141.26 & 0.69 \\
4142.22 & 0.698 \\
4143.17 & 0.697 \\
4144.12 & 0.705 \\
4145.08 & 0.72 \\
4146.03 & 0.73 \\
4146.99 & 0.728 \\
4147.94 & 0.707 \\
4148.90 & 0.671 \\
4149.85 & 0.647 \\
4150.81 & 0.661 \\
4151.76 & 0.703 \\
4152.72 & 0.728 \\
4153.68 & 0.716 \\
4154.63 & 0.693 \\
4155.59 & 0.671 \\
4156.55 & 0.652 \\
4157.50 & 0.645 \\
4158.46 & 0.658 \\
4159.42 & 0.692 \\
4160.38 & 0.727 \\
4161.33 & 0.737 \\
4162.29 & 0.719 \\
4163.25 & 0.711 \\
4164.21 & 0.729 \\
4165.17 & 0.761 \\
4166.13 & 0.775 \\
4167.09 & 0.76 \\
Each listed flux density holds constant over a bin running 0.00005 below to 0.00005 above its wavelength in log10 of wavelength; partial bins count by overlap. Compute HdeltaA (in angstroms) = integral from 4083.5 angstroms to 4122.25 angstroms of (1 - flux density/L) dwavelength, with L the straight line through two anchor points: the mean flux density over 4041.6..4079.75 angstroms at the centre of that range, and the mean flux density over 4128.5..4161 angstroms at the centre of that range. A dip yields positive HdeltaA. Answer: 5.7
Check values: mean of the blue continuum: 0.698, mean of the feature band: 0.586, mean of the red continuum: 0.675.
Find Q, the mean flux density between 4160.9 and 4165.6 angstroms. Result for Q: 0.73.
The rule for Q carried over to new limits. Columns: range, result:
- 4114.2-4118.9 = 0.654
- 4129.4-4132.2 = 0.633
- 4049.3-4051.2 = 0.682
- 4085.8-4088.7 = 0.612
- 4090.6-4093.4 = 0.693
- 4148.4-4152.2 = 0.671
